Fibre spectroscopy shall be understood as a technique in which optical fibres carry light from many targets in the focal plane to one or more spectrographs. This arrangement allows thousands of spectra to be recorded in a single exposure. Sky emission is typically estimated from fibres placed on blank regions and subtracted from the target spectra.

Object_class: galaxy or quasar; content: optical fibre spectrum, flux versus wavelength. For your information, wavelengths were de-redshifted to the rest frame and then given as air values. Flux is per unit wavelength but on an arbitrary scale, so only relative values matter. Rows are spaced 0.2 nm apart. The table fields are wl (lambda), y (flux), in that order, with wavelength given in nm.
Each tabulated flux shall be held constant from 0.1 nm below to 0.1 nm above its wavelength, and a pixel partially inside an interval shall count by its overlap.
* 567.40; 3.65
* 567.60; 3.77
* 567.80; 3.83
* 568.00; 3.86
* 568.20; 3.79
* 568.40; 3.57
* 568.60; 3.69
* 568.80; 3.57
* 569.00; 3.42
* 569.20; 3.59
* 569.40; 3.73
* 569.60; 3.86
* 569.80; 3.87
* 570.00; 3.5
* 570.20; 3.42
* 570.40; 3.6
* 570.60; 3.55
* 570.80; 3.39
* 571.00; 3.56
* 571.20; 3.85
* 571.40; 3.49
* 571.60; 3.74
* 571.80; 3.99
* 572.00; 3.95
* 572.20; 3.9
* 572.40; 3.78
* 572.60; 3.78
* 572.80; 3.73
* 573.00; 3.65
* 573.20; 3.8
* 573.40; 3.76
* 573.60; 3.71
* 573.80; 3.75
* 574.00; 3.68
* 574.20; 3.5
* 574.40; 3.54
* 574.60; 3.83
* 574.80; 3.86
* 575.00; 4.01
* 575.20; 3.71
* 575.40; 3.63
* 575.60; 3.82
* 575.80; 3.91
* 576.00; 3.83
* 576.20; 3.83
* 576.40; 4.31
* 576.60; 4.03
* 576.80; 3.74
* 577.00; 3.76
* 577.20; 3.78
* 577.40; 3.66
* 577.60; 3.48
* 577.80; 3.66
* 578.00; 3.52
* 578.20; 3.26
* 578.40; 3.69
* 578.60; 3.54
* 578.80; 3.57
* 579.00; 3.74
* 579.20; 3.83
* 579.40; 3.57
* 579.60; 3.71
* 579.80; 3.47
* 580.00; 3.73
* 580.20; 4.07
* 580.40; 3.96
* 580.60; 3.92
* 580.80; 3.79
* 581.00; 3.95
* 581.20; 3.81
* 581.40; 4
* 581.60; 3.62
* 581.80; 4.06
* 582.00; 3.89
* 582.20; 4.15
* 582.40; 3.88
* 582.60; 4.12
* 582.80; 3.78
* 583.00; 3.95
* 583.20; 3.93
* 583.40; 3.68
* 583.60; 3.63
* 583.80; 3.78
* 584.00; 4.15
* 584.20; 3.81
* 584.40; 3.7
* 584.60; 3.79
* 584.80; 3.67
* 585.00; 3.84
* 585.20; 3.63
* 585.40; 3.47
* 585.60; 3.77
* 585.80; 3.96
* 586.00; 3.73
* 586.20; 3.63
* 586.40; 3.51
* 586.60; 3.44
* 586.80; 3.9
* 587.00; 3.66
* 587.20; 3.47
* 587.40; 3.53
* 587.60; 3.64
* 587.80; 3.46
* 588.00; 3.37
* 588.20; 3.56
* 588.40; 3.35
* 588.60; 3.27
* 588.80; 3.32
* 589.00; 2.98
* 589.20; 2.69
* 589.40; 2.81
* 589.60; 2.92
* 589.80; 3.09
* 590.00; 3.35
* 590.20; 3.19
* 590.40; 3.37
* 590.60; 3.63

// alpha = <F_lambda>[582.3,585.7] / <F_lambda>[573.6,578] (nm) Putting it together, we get 1.0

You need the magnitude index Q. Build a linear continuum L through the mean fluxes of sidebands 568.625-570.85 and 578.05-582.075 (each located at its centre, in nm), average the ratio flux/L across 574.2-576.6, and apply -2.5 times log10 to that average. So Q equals -0.04 mag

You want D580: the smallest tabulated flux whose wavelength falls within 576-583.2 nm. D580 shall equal 3.26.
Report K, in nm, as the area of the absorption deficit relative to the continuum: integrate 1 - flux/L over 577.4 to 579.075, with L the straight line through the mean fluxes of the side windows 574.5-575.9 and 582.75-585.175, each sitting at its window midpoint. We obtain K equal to 0.11 nm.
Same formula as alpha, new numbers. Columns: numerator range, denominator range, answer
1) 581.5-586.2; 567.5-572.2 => 1.04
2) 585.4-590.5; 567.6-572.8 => 0.92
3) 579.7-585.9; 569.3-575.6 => 1.03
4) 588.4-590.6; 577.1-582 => 0.84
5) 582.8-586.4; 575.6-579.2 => 1.01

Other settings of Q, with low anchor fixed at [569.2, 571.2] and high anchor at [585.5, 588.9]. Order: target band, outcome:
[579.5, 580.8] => -0.065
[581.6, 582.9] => -0.108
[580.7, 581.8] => -0.079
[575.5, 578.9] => -0.039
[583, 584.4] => -0.075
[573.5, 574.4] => -0.012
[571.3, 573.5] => -0.049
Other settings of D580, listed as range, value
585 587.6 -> 3.44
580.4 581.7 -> 3.62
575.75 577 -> 3.74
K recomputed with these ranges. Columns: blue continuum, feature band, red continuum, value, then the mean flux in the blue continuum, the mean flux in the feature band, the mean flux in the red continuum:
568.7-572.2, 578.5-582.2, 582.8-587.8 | -0.104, 3.66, 3.8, 3.72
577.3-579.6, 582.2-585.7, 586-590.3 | -0.356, 3.6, 3.81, 3.35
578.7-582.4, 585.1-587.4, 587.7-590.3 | -0.173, 3.83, 3.65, 3.18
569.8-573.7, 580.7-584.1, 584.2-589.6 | -0.319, 3.7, 3.89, 3.5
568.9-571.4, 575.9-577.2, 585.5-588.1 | -0.106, 3.61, 3.91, 3.62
